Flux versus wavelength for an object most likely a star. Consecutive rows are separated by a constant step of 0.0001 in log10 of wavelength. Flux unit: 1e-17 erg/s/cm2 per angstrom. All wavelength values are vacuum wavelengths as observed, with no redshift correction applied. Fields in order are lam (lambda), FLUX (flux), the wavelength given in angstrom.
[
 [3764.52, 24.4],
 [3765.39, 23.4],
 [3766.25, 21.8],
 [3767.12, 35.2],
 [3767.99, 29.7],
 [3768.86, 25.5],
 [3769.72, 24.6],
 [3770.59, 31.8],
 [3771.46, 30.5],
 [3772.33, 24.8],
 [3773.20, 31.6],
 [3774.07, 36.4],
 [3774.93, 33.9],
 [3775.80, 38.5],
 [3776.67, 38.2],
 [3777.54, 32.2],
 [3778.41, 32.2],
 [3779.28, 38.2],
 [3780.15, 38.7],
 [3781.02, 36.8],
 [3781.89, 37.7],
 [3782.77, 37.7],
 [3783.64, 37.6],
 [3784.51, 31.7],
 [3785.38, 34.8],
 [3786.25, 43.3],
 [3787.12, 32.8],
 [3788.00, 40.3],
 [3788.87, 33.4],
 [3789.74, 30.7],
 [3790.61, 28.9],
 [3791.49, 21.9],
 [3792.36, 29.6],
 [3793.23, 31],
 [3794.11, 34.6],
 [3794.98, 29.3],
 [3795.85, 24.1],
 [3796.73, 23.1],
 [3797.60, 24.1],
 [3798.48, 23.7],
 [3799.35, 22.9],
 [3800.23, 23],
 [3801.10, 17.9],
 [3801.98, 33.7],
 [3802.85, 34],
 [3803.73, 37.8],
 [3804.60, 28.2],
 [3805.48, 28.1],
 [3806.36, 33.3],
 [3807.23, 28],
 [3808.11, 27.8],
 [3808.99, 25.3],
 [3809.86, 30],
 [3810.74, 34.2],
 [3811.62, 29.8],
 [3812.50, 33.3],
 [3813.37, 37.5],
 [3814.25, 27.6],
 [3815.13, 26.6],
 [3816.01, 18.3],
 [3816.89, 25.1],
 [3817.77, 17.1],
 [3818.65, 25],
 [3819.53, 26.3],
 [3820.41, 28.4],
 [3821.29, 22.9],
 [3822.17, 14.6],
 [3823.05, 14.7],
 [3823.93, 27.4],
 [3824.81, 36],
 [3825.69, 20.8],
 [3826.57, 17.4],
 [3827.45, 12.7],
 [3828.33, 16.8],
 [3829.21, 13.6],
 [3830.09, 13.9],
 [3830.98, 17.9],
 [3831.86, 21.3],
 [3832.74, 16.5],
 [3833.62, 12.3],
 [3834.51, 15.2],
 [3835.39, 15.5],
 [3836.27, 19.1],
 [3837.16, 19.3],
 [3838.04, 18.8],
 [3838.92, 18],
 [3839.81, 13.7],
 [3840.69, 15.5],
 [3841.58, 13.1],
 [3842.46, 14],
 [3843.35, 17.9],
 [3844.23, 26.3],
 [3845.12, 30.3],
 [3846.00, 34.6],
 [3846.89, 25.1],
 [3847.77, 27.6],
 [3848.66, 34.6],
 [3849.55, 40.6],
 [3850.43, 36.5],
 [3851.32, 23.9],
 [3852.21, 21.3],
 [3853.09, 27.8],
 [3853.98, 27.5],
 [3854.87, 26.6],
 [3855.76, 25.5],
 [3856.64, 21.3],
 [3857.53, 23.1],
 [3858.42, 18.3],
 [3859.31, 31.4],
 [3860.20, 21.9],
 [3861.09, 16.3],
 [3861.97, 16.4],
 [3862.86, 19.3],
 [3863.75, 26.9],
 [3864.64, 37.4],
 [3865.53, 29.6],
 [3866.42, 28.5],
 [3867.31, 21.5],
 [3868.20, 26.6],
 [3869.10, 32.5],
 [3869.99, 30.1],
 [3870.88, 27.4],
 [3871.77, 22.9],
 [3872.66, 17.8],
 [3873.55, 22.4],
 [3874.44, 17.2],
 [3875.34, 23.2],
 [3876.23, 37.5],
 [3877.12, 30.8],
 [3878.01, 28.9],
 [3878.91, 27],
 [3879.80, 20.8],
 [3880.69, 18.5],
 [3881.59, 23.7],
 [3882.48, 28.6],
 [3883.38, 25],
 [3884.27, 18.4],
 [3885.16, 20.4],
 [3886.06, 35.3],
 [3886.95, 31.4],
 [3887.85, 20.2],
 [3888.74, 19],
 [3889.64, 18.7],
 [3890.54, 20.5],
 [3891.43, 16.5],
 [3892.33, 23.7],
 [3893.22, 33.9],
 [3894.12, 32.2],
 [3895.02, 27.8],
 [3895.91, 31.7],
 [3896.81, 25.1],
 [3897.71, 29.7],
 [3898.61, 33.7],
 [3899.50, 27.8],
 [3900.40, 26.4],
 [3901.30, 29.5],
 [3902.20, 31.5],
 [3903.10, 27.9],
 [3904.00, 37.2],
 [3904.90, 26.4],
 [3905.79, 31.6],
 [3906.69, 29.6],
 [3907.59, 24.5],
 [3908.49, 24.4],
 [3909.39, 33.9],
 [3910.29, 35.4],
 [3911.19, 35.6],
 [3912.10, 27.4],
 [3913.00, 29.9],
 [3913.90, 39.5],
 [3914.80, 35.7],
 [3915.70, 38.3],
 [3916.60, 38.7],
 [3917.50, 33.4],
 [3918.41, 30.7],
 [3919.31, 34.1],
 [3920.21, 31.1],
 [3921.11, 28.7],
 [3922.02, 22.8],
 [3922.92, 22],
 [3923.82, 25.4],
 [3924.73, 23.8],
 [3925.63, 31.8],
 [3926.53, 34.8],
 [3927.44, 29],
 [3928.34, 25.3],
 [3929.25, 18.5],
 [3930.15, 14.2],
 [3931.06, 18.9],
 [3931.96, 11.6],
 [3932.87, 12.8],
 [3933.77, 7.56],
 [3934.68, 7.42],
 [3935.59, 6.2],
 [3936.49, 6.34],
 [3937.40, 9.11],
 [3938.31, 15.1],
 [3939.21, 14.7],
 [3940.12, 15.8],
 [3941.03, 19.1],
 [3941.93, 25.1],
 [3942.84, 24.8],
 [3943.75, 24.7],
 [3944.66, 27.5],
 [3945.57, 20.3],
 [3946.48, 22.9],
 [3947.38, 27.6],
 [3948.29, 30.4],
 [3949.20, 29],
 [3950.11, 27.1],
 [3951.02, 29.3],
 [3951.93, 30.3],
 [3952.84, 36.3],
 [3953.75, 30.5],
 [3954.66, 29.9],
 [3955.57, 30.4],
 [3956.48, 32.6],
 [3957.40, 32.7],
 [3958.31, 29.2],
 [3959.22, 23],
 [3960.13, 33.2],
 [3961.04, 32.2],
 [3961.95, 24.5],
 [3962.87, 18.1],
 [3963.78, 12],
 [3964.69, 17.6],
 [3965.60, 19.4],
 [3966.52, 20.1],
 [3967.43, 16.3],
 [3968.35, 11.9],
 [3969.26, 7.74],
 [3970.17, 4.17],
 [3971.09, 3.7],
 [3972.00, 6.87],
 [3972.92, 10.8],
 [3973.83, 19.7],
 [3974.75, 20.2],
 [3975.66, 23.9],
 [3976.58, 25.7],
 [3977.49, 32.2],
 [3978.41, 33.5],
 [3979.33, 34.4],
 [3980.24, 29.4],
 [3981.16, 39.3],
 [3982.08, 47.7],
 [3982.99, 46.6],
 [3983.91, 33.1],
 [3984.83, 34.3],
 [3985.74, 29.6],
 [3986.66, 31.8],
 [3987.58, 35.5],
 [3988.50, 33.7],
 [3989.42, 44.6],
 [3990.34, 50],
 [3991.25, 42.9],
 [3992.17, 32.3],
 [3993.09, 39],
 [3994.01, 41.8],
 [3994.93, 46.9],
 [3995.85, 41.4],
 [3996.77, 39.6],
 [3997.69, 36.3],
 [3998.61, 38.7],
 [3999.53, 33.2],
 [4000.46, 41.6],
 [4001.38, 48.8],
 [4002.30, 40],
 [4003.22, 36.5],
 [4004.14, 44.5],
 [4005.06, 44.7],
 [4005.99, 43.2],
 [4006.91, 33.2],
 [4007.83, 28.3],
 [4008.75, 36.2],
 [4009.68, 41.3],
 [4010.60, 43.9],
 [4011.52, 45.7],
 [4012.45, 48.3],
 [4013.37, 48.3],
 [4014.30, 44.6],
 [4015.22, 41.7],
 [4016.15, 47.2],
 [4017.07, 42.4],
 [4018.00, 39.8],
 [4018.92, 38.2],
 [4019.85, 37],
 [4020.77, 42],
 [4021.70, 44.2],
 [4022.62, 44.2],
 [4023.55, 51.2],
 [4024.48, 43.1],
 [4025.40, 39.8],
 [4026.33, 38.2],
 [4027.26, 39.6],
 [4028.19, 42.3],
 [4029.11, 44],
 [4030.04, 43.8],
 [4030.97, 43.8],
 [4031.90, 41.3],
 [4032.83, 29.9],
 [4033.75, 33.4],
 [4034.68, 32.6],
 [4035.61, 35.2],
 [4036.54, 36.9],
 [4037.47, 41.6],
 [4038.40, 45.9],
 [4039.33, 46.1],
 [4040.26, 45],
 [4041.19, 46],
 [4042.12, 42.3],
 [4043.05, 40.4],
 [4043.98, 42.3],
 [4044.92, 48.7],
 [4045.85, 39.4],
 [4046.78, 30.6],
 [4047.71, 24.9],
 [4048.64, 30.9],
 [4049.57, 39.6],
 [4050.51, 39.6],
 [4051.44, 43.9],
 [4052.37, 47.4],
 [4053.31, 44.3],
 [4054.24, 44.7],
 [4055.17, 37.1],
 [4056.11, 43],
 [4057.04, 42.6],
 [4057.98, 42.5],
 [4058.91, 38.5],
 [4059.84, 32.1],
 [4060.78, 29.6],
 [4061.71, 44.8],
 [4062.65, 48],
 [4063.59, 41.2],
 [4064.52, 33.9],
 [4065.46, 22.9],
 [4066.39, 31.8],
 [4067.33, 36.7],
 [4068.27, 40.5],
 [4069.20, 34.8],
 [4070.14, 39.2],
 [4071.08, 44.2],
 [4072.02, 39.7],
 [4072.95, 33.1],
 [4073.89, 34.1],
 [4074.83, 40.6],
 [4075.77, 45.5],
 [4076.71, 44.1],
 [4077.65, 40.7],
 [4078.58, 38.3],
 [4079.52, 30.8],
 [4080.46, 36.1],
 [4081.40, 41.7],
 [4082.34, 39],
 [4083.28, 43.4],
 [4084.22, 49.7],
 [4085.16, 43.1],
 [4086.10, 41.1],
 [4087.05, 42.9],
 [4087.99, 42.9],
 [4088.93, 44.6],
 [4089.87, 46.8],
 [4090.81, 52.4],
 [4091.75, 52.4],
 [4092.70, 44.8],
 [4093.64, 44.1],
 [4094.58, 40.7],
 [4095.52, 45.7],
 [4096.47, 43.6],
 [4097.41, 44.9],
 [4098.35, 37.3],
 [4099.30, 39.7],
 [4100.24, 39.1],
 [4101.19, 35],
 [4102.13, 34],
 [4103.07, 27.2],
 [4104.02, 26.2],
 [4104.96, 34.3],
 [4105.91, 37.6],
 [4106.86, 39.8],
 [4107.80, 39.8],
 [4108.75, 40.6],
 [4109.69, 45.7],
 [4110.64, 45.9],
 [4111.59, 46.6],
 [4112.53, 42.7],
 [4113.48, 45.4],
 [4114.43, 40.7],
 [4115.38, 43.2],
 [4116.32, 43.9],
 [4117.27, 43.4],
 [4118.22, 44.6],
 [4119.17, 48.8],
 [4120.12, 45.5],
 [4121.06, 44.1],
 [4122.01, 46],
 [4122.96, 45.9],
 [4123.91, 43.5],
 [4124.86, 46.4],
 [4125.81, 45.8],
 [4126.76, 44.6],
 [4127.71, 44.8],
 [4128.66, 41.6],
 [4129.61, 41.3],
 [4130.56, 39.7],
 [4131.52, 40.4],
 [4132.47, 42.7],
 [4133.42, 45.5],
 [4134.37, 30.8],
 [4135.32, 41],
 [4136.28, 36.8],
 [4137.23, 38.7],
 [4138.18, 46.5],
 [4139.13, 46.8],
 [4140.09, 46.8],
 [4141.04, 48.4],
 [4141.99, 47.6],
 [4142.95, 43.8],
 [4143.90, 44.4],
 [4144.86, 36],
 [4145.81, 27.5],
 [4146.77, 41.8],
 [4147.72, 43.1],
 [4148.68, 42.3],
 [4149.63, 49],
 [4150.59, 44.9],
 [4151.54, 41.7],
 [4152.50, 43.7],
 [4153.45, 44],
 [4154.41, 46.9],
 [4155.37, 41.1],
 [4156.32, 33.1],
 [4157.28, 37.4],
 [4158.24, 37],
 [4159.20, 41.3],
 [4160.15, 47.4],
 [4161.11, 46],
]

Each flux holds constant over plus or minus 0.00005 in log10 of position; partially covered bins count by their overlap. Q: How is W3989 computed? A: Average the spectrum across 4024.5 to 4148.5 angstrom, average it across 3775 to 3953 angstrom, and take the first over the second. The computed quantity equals 1.6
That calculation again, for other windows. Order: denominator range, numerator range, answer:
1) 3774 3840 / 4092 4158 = 1.55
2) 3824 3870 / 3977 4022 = 1.74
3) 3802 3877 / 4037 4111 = 1.65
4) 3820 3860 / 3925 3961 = 1.05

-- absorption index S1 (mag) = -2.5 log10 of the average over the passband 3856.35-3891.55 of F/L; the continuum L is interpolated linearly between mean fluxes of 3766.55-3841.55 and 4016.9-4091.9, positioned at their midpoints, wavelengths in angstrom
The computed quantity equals 0.25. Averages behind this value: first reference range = 27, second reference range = 40.4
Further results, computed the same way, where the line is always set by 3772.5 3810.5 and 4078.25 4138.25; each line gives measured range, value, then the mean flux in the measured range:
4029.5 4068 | 0.02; 39.2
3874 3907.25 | 0.29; 26.7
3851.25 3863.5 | 0.42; 22.9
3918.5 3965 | 0.48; 23.4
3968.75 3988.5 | 0.39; 26.4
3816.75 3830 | 0.48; 21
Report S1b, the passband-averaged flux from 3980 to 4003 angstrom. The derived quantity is 39.2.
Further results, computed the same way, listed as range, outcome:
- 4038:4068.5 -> 39.6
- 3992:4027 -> 41.3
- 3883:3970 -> 25.1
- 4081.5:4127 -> 42.6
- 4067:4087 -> 39.9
